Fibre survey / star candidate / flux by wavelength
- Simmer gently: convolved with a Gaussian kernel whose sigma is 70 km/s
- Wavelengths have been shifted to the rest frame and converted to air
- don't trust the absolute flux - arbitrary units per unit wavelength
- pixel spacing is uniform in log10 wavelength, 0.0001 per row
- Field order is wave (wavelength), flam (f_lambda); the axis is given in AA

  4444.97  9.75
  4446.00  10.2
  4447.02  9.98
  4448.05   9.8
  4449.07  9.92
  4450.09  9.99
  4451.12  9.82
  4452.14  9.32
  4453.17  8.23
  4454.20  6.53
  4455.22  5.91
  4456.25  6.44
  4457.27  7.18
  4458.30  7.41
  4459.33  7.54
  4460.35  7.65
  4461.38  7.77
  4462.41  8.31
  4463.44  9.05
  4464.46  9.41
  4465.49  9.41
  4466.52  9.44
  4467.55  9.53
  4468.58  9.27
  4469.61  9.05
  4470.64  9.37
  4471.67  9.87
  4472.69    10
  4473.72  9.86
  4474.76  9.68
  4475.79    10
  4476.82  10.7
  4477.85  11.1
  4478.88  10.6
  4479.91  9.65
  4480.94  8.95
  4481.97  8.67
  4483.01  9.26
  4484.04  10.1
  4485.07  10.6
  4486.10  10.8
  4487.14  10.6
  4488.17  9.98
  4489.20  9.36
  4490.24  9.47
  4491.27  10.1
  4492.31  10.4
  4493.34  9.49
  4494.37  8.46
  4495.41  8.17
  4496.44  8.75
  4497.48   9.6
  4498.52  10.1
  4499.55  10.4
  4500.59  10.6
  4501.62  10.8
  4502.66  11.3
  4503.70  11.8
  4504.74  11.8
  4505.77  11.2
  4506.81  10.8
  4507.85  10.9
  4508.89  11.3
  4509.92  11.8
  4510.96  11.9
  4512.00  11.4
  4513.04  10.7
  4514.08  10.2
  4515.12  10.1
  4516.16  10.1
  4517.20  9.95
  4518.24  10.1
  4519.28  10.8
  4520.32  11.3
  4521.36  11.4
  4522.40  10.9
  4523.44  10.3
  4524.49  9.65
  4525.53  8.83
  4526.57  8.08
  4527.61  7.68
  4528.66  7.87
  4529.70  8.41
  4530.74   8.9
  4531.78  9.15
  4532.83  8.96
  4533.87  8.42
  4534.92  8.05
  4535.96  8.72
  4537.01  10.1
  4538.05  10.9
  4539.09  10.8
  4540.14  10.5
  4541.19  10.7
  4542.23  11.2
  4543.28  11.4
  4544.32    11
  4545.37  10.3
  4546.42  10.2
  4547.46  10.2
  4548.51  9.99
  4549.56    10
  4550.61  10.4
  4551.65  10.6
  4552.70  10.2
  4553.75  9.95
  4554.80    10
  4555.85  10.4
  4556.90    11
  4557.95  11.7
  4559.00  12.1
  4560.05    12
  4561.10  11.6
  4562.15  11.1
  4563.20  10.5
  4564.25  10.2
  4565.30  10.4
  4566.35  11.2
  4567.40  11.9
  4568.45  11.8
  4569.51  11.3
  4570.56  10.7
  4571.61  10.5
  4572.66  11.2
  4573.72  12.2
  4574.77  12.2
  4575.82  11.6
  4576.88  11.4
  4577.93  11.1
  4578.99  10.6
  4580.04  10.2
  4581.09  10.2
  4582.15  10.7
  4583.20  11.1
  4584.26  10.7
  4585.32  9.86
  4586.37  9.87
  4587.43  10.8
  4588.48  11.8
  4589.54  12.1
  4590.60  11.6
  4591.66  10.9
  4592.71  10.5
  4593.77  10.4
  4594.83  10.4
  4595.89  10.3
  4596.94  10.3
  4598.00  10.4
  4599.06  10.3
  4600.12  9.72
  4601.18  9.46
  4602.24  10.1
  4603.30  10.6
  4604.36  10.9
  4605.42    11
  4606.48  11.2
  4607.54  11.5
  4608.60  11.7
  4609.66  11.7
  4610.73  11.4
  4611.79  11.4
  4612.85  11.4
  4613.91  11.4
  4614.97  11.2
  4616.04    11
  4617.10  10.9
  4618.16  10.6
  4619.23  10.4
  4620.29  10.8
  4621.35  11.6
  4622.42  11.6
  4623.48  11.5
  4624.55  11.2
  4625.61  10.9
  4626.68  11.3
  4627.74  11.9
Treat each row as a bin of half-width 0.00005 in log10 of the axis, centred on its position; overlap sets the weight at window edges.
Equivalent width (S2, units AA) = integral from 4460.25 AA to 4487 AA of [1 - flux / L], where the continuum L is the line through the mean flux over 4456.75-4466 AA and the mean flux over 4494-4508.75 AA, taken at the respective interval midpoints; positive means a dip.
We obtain -2.2 AA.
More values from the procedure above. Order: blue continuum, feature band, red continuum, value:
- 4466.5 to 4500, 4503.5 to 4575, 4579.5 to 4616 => -1.5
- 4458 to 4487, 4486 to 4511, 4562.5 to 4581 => -1.2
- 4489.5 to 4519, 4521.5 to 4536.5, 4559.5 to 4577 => 2.6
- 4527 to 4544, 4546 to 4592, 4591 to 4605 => -4.4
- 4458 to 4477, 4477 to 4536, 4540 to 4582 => -0.9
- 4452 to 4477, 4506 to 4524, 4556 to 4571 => -1.6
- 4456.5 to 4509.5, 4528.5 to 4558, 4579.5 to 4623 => 0.8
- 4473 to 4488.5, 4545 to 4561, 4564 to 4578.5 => 0.6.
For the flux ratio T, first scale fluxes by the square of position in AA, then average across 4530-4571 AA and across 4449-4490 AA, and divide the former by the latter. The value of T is 1.2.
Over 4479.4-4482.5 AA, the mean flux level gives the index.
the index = 9.08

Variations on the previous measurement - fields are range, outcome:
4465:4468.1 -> 9.45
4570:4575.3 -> 11.4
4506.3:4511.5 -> 11.3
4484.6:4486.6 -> 10.7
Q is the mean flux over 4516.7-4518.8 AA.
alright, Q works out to 10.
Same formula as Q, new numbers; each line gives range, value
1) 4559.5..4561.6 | 11.8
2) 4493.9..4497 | 8.46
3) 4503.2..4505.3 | 11.8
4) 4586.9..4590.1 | 11.6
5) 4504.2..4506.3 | 11.5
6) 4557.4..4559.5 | 11.9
